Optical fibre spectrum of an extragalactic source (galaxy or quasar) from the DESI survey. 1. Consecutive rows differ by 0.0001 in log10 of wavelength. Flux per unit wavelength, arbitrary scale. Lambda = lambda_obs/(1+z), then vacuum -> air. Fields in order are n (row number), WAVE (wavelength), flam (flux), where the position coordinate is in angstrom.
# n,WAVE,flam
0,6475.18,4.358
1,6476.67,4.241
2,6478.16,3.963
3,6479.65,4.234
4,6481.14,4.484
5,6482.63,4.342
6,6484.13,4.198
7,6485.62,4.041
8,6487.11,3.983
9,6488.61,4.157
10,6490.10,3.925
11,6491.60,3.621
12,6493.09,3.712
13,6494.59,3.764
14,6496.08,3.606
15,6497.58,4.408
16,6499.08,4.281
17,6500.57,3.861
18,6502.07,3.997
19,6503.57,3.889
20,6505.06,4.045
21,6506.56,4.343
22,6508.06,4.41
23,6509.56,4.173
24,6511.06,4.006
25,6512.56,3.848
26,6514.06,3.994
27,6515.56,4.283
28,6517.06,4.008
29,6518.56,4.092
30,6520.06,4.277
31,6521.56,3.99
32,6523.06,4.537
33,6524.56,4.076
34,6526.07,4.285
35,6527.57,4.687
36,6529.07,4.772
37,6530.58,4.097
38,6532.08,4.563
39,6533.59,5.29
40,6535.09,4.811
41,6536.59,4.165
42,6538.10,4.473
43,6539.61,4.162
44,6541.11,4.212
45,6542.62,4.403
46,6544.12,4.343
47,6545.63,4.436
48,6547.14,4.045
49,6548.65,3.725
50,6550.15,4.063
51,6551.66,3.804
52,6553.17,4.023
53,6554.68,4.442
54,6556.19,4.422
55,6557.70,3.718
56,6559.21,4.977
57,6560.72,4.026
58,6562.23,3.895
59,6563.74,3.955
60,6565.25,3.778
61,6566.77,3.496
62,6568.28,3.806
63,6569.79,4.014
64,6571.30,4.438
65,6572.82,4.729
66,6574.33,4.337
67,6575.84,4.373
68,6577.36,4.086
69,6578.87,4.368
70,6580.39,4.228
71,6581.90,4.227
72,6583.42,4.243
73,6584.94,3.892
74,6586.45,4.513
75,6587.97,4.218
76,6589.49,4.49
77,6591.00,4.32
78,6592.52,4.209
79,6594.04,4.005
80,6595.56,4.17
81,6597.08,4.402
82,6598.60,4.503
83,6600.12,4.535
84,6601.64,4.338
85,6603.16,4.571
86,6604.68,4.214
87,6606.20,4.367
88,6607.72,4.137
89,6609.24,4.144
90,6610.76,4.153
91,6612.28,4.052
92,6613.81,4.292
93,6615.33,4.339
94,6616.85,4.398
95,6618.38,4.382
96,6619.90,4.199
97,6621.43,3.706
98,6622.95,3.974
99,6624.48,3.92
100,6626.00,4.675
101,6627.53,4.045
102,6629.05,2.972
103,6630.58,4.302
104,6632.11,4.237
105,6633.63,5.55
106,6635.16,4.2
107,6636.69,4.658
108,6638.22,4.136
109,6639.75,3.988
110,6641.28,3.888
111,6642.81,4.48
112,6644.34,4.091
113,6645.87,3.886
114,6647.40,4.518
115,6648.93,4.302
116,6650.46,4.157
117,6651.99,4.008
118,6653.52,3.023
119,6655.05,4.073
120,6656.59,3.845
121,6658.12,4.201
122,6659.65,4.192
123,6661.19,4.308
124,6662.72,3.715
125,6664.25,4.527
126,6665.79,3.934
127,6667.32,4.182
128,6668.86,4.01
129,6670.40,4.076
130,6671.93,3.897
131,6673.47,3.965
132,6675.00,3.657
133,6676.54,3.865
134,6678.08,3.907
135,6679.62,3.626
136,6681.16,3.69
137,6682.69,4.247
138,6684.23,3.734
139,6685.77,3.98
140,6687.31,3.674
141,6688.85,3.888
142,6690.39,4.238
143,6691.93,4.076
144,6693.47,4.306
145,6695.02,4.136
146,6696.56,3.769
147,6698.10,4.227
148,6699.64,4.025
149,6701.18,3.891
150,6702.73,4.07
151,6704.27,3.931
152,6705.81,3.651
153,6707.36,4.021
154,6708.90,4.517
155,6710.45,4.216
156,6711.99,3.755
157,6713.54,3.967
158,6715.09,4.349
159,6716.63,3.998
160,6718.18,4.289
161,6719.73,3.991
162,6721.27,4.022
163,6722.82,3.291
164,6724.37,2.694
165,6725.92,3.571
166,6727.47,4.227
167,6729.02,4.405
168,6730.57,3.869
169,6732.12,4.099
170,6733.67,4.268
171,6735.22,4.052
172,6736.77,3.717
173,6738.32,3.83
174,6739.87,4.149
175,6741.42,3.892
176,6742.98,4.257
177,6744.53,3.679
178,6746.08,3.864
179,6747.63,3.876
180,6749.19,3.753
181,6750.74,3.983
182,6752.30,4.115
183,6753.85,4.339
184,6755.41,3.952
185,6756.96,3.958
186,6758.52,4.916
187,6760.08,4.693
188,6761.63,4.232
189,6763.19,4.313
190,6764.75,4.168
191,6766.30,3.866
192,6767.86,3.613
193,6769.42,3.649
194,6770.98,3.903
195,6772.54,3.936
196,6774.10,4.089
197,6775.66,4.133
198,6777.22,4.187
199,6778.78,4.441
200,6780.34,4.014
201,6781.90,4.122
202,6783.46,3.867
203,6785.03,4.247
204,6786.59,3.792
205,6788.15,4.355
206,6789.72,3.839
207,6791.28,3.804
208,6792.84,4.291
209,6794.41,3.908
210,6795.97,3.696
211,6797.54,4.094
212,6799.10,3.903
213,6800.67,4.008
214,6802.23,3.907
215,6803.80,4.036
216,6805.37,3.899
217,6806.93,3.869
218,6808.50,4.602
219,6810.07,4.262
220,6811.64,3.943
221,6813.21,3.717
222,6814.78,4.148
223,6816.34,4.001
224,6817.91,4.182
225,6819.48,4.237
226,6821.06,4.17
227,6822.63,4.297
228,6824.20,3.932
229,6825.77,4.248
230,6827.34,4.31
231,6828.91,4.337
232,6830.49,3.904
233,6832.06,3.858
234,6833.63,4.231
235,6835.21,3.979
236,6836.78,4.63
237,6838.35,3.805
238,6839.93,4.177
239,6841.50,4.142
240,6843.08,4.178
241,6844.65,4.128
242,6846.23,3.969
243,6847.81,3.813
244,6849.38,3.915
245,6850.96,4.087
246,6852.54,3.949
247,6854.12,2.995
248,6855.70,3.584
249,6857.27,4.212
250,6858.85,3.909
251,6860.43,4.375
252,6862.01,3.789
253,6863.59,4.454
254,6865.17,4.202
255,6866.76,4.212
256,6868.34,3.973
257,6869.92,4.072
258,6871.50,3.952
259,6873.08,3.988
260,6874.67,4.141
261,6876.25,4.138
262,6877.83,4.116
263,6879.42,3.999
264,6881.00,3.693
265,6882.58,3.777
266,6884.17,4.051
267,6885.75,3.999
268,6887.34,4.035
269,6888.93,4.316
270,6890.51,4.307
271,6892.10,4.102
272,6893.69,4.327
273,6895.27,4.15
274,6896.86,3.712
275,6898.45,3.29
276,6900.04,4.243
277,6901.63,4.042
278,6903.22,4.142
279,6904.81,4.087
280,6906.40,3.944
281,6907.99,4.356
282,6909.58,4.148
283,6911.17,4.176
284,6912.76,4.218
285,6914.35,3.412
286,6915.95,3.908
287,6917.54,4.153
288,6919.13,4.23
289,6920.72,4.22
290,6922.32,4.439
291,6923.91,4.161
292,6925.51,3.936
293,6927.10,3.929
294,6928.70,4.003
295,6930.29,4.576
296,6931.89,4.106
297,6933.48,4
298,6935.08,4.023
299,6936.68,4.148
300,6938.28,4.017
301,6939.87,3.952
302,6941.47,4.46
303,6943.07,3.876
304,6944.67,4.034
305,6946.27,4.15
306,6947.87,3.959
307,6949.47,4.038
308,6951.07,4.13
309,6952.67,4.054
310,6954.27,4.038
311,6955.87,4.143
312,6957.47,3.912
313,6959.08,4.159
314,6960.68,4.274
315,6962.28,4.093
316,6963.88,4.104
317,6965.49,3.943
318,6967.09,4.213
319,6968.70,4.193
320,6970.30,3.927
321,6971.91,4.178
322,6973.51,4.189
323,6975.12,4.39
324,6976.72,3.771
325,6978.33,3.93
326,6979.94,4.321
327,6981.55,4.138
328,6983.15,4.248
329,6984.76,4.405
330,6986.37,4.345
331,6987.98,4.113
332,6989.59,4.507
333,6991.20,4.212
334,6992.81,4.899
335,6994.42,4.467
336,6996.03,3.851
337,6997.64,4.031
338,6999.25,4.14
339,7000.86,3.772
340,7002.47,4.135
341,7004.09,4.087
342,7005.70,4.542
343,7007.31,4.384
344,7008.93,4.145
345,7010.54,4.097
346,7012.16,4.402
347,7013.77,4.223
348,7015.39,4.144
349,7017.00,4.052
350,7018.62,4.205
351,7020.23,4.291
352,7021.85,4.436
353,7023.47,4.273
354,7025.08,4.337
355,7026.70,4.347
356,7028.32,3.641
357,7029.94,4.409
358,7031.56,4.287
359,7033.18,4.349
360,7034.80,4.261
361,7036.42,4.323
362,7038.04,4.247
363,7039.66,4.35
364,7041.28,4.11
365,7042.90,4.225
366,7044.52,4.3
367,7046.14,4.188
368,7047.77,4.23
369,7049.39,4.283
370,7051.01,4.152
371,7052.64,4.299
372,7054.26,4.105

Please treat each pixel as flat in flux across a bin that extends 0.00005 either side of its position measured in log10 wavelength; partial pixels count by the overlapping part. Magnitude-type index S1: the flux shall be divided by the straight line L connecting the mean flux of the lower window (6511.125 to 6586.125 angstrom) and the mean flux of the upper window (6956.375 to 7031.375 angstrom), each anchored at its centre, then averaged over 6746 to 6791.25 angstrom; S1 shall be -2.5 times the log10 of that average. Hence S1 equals 0.03 mag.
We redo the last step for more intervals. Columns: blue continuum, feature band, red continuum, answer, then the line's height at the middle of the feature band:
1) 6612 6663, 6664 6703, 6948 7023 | 0.05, 4.15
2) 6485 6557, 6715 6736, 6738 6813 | 0.04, 4.07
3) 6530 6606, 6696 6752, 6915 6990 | 0.07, 4.2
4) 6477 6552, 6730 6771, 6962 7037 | 0.04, 4.19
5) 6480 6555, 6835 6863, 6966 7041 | 0.06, 4.21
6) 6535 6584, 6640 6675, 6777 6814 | 0.02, 4.12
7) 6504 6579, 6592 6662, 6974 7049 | 0.01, 4.22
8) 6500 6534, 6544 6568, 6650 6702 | 0.03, 4.17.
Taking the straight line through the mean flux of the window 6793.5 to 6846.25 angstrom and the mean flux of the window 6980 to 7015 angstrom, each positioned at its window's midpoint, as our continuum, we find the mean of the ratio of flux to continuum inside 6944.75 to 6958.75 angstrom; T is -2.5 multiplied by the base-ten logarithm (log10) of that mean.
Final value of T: 0.04 mag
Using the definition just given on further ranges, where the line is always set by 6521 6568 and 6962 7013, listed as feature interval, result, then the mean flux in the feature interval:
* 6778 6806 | 0.054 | 4.01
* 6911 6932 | 0.026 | 4.1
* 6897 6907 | 0.070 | 3.94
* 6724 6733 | 0.096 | 3.86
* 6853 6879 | 0.053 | 4.01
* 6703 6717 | 0.046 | 4.05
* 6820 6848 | 0.023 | 4.12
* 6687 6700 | 0.046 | 4.05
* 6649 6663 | 0.068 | 3.97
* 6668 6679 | 0.086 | 3.91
